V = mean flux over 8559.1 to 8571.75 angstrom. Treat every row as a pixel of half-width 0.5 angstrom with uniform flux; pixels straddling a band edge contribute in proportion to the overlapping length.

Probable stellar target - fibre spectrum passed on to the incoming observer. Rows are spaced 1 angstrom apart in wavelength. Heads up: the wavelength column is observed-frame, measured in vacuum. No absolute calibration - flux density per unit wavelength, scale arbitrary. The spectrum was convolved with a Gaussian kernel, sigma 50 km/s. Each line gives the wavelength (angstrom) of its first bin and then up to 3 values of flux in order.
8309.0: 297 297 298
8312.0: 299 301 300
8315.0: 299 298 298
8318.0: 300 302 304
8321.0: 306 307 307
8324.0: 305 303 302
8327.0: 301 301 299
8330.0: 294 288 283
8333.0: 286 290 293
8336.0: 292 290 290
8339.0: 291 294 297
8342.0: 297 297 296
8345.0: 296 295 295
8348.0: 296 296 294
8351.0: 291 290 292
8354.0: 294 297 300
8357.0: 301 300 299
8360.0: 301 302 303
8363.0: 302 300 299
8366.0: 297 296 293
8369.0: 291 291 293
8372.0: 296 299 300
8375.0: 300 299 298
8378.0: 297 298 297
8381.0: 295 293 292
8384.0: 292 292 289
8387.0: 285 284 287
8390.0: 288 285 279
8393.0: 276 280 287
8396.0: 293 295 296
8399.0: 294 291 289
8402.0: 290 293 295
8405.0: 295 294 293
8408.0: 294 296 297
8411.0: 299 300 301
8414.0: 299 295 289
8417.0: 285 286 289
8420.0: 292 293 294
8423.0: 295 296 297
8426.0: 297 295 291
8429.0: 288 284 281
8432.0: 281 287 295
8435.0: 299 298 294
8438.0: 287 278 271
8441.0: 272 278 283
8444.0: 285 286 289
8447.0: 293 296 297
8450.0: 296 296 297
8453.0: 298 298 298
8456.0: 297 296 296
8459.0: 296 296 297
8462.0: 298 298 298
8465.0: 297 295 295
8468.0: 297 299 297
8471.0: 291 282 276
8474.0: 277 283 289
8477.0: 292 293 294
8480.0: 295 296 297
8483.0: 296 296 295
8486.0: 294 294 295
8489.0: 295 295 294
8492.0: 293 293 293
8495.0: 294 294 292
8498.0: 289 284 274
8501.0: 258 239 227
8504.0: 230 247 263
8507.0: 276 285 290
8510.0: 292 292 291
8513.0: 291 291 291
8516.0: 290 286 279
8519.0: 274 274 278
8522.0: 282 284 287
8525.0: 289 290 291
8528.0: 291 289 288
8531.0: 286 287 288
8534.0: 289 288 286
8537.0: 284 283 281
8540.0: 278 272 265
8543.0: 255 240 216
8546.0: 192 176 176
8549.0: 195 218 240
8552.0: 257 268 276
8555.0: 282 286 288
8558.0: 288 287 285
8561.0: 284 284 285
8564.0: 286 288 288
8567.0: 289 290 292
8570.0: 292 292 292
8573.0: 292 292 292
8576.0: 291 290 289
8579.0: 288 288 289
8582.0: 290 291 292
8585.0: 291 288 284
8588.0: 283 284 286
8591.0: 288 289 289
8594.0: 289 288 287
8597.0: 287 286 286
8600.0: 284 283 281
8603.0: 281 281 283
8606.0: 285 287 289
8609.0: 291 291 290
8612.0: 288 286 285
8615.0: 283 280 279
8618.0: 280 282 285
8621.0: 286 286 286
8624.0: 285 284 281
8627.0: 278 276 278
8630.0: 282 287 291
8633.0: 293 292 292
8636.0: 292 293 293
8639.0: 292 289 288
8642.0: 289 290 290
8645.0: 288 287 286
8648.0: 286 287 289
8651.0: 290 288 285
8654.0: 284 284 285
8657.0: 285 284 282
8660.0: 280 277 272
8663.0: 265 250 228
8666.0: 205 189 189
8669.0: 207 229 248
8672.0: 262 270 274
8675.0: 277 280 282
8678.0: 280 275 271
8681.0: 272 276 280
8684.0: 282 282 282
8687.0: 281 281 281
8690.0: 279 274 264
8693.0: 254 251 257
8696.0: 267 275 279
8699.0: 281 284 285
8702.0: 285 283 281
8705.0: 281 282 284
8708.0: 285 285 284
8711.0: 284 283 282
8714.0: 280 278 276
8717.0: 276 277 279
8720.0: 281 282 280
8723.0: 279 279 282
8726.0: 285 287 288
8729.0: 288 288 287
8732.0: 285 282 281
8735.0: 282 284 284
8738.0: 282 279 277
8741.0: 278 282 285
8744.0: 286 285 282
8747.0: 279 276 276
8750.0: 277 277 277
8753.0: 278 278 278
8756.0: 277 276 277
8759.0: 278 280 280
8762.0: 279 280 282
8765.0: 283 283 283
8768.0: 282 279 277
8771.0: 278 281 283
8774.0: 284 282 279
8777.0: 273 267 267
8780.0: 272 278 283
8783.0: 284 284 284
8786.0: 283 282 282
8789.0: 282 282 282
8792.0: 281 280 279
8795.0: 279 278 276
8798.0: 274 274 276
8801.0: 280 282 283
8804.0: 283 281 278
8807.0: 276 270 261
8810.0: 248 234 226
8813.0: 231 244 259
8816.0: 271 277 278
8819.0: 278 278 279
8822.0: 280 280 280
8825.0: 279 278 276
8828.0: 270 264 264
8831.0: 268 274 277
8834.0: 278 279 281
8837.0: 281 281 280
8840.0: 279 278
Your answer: 288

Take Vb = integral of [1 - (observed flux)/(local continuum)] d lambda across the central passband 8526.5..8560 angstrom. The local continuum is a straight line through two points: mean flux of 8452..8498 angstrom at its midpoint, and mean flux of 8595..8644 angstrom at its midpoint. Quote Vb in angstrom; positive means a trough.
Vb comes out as 3.1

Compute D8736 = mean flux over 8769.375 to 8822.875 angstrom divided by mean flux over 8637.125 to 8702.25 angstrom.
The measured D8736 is 1.01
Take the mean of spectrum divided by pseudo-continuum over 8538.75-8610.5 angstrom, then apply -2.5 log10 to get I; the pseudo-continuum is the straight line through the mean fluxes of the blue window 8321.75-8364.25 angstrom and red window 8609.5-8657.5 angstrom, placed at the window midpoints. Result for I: 0.05 mag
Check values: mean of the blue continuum 296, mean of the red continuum 286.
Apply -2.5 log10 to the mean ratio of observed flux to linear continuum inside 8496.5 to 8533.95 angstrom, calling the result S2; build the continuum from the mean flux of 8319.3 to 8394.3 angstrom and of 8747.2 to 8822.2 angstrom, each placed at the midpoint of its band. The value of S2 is 0.03 mag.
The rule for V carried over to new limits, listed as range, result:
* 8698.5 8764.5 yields 281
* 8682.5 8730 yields 279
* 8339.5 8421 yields 294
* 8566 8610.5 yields 288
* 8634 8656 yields 289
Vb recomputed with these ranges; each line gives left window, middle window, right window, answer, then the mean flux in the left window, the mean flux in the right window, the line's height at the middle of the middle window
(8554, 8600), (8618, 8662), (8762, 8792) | -0.1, 288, 280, 285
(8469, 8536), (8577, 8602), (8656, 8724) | -0.8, 285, 271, 278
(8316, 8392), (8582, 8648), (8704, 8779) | -0.2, 296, 281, 286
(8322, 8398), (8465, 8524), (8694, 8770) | 0.9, 294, 280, 289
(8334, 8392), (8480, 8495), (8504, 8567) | -0.9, 295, 272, 279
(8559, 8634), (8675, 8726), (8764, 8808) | 0.8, 287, 279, 283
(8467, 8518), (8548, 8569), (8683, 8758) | 0.9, 285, 280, 284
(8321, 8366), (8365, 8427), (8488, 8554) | -0.8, 297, 272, 289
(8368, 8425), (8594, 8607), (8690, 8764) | 0.0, 293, 279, 284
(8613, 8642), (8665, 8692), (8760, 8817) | 2.0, 286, 275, 282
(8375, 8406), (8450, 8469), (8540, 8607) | -0.8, 291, 276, 285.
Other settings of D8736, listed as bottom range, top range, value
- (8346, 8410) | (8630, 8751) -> 0.94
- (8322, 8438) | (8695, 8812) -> 0.95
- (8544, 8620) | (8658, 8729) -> 0.98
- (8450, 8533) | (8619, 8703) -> 0.96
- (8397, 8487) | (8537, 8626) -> 0.95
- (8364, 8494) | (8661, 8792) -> 0.94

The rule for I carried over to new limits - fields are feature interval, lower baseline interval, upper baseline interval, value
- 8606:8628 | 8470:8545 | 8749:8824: -0.018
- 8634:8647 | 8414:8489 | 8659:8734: -0.052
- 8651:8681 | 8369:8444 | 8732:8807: 0.082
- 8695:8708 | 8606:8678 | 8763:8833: -0.015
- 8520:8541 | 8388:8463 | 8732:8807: 0.009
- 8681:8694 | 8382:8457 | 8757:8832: 0.017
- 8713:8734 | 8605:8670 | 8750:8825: -0.020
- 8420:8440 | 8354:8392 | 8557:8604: 0.010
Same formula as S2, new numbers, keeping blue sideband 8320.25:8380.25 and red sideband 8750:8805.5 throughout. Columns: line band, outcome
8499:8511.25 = 0.10 mag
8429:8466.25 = 0.01 mag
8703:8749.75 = 0.00 mag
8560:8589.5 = 0.00 mag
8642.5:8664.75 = 0.01 mag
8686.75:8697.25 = 0.05 mag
